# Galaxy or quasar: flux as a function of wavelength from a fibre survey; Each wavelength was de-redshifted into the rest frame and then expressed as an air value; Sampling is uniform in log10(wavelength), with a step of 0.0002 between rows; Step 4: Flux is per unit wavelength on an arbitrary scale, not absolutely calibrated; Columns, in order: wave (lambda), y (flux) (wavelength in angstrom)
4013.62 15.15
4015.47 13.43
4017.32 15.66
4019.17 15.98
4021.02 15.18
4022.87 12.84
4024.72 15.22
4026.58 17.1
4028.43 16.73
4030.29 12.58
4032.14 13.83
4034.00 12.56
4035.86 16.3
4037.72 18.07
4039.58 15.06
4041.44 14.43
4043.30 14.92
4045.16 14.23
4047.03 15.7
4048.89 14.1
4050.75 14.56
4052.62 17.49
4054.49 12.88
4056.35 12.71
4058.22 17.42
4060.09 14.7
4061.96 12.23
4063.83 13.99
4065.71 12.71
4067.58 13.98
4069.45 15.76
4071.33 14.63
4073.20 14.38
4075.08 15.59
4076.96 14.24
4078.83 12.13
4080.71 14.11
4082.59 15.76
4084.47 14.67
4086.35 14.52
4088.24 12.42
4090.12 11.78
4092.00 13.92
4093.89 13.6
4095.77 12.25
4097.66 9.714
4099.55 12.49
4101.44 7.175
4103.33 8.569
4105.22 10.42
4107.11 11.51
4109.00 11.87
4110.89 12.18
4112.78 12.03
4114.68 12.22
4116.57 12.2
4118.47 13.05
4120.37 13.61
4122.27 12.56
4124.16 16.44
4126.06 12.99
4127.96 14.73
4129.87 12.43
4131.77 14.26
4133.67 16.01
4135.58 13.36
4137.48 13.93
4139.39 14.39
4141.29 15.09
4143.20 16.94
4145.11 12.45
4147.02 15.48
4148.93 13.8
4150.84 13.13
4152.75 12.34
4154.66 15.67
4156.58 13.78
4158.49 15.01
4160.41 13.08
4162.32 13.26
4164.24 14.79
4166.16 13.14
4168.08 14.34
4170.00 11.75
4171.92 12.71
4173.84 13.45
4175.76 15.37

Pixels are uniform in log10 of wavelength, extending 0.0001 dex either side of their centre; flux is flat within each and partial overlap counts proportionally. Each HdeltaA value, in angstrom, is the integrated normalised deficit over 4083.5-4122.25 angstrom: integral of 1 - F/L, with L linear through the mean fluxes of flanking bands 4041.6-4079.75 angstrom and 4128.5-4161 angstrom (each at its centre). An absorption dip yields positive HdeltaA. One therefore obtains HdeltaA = 6.19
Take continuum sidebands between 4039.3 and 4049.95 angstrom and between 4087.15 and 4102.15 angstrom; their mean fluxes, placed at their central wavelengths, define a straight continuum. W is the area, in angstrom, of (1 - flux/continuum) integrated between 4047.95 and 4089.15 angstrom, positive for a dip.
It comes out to -3.2 angstrom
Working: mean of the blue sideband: 14.7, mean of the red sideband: 11.8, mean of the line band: 14.3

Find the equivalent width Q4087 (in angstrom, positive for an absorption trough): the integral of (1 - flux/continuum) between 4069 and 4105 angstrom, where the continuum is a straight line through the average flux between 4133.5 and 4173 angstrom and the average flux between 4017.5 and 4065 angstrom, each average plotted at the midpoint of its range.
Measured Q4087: 3.9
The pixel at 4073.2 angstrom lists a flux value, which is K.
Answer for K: 14.38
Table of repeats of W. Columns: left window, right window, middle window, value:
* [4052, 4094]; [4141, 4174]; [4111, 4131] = 1.1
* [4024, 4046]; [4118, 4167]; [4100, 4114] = 3.7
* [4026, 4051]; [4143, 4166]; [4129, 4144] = -0.4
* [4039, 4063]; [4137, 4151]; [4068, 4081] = 0.2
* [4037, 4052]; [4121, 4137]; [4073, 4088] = 0.4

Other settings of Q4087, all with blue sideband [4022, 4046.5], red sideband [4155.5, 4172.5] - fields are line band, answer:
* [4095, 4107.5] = 3.52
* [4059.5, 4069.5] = 0.62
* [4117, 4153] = -0.49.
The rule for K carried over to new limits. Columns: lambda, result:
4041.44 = 14.43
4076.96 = 14.24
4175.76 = 15.37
